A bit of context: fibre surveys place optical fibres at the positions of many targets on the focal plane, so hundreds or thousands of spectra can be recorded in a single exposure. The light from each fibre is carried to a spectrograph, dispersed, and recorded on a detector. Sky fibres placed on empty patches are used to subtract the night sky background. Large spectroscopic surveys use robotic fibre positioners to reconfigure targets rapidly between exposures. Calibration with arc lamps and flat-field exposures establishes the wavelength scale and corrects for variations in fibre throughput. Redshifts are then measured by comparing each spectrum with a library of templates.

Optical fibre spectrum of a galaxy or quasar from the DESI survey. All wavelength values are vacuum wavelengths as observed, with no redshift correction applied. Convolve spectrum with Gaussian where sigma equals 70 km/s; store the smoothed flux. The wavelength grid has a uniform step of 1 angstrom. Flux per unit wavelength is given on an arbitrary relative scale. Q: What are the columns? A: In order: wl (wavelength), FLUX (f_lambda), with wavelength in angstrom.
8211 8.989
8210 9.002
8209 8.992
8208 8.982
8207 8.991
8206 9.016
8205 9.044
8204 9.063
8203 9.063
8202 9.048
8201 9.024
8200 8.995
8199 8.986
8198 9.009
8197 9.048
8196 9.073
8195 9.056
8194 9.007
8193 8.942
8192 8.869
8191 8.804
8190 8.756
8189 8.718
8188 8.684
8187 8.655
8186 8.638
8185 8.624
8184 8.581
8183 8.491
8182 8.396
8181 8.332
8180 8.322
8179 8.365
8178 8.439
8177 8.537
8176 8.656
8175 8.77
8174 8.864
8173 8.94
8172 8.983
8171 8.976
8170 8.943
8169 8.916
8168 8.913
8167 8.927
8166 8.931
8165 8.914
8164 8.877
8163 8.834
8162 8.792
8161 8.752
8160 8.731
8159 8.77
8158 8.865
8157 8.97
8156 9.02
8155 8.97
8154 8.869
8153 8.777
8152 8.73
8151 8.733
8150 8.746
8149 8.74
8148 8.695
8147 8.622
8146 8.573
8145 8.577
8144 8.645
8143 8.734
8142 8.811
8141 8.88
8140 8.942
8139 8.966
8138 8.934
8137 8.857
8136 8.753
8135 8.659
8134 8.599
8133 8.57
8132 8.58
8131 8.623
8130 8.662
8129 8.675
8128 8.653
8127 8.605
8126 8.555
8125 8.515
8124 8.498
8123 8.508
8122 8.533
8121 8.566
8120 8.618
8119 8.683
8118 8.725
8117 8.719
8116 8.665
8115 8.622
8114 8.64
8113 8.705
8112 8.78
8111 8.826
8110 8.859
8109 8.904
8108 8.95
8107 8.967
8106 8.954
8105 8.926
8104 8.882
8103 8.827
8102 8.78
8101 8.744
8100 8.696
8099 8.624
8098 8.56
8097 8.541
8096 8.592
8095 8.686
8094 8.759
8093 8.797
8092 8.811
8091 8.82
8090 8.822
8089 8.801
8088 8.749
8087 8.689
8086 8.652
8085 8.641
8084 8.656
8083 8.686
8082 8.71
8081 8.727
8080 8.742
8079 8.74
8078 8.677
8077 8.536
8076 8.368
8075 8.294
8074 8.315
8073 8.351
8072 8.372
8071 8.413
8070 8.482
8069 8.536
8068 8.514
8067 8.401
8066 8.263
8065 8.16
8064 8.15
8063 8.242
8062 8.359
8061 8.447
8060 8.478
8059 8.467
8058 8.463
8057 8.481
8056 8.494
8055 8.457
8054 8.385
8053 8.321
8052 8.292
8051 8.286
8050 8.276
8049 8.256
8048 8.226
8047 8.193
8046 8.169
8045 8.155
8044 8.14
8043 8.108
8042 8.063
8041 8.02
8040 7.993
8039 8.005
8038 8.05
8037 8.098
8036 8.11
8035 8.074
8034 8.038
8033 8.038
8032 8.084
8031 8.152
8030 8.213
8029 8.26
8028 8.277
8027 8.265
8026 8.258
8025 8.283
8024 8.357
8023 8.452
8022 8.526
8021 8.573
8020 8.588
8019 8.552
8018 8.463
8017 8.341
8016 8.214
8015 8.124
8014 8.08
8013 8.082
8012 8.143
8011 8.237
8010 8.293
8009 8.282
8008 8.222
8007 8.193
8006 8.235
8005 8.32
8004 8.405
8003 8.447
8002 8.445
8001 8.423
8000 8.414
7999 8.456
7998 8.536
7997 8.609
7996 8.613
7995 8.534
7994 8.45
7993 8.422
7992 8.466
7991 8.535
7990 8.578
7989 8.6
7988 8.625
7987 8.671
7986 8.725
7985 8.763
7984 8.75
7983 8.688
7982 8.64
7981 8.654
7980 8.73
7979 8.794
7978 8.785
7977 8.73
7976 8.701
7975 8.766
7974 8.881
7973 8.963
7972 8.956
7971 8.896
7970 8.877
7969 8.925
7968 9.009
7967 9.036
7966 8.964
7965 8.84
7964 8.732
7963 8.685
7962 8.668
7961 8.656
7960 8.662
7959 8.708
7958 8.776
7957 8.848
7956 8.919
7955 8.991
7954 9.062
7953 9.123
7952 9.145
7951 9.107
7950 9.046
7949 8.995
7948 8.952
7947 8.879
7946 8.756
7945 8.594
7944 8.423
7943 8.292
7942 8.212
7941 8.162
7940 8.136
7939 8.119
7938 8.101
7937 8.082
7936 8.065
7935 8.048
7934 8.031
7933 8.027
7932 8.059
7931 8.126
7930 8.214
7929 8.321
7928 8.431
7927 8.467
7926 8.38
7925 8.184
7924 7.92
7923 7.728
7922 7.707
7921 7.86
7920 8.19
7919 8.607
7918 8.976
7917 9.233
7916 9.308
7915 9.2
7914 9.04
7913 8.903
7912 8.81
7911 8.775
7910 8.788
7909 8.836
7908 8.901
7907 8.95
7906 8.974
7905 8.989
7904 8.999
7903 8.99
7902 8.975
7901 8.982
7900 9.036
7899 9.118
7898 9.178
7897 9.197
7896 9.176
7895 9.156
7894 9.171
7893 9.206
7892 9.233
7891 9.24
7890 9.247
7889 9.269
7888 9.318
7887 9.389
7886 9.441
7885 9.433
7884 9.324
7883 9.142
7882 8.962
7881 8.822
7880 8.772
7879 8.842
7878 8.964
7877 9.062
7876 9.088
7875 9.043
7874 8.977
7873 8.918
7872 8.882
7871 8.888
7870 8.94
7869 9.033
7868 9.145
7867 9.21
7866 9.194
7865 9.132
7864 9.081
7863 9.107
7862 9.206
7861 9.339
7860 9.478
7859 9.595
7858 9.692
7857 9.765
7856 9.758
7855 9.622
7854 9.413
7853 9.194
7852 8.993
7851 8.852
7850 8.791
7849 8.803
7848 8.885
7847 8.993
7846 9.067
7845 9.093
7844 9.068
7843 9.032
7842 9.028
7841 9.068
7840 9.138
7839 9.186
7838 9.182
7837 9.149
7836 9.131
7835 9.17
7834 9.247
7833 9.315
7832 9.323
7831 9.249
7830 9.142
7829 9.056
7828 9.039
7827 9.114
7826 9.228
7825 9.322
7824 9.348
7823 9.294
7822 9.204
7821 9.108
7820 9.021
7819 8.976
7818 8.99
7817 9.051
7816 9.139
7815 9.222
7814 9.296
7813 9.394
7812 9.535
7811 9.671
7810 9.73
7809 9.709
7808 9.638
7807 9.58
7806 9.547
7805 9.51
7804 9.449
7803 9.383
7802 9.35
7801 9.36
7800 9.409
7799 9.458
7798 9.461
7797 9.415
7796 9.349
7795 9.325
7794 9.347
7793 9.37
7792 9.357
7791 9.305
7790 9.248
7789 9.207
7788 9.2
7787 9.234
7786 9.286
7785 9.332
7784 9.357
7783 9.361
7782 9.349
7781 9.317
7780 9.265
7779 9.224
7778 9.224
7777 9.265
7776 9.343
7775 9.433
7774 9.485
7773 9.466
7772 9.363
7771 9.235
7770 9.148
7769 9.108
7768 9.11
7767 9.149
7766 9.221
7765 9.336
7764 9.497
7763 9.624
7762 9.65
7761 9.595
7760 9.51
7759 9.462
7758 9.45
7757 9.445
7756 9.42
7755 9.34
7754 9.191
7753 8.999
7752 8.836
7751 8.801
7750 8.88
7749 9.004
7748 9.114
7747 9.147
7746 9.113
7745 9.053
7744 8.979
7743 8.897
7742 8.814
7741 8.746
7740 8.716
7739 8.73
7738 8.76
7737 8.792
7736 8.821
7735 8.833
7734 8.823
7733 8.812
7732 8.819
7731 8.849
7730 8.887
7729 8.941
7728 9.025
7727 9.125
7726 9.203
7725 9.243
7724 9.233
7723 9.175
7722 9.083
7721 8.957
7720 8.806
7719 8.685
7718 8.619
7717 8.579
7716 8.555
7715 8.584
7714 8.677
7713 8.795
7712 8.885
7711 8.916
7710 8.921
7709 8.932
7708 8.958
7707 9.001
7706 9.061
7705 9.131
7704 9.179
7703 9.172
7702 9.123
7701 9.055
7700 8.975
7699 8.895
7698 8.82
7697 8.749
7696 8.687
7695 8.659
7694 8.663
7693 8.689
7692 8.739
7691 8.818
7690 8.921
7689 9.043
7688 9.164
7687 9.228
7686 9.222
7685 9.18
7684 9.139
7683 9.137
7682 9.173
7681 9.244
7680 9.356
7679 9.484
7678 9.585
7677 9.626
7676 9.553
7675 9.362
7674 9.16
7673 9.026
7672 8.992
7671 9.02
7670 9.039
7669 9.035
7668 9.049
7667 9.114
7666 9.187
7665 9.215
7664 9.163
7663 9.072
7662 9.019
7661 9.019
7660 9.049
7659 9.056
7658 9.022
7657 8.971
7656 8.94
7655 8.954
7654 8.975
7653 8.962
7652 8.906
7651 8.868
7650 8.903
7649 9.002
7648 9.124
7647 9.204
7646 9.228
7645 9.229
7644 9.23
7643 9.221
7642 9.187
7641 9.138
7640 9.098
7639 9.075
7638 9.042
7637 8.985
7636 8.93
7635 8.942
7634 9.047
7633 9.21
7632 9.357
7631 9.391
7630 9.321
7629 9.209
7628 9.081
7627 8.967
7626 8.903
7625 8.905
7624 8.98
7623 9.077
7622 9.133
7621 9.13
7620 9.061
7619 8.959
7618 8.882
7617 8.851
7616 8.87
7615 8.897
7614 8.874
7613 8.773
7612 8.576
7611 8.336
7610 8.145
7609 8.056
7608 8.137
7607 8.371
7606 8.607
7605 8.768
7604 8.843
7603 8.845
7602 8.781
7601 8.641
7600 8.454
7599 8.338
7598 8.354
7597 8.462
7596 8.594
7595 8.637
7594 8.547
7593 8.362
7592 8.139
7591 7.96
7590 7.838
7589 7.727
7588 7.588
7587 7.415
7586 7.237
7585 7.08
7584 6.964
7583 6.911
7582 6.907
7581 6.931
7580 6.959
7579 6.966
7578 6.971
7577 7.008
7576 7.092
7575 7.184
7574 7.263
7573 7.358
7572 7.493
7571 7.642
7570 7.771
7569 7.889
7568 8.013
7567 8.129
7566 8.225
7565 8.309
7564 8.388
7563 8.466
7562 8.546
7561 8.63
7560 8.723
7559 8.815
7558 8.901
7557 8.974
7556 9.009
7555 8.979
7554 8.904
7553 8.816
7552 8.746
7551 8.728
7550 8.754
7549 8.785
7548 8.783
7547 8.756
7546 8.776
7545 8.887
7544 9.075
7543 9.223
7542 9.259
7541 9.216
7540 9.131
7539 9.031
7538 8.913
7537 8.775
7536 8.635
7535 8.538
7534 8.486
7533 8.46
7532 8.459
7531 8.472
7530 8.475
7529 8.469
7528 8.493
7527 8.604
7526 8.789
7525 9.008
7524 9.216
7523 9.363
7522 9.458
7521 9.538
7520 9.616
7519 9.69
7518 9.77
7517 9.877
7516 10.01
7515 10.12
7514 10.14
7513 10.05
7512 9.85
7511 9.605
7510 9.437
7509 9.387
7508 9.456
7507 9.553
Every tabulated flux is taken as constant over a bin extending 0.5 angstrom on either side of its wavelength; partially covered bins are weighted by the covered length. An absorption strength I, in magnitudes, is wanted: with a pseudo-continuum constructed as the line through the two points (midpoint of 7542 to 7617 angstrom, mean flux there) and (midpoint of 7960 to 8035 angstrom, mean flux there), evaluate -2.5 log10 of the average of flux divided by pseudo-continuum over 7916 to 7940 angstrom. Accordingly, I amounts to 0.03 mag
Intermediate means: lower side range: 8.23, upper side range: 8.51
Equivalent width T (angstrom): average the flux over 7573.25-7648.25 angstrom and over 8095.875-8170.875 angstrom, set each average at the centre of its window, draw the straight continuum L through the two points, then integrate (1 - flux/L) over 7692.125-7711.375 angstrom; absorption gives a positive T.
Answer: -0.9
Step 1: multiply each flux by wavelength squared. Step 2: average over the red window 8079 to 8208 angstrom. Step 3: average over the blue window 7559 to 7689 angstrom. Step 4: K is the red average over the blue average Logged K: 1.16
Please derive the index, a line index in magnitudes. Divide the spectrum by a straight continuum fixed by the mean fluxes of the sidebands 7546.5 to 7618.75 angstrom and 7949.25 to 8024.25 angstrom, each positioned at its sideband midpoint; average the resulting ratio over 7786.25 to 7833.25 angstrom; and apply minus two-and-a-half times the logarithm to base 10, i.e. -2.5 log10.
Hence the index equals -0.11 mag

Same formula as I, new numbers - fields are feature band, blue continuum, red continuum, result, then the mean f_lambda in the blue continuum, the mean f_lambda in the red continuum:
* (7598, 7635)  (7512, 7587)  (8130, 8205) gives -0.03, 8.52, 8.79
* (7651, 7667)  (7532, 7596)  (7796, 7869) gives -0.06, 8.21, 9.26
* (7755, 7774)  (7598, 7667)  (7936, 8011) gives -0.07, 8.93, 8.64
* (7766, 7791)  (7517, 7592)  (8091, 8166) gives -0.09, 8.36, 8.74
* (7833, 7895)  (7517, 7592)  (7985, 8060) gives -0.10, 8.36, 8.32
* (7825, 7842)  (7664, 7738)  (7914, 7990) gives -0.05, 9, 8.61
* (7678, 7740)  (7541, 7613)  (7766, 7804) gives -0.01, 8.2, 9.31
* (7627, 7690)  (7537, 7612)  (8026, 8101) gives -0.11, 8.24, 8.4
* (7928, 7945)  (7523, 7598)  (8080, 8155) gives 0.05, 8.27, 8.72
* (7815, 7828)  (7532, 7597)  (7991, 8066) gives -0.11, 8.21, 8.3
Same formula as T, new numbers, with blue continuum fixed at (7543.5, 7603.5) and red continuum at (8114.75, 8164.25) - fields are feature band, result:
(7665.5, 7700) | -3.5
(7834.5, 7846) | -1.0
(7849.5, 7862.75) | -1.5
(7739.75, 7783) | -4.7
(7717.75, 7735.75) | -1.5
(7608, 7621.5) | -0.9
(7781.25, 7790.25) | -1.0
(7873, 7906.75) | -2.6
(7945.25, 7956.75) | -0.6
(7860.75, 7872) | -0.9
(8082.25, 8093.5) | -0.1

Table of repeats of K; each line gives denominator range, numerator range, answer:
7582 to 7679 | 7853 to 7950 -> 1.08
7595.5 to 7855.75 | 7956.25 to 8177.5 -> 1.03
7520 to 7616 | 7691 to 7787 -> 1.13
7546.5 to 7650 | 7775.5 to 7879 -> 1.16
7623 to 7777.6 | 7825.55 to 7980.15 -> 1.03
